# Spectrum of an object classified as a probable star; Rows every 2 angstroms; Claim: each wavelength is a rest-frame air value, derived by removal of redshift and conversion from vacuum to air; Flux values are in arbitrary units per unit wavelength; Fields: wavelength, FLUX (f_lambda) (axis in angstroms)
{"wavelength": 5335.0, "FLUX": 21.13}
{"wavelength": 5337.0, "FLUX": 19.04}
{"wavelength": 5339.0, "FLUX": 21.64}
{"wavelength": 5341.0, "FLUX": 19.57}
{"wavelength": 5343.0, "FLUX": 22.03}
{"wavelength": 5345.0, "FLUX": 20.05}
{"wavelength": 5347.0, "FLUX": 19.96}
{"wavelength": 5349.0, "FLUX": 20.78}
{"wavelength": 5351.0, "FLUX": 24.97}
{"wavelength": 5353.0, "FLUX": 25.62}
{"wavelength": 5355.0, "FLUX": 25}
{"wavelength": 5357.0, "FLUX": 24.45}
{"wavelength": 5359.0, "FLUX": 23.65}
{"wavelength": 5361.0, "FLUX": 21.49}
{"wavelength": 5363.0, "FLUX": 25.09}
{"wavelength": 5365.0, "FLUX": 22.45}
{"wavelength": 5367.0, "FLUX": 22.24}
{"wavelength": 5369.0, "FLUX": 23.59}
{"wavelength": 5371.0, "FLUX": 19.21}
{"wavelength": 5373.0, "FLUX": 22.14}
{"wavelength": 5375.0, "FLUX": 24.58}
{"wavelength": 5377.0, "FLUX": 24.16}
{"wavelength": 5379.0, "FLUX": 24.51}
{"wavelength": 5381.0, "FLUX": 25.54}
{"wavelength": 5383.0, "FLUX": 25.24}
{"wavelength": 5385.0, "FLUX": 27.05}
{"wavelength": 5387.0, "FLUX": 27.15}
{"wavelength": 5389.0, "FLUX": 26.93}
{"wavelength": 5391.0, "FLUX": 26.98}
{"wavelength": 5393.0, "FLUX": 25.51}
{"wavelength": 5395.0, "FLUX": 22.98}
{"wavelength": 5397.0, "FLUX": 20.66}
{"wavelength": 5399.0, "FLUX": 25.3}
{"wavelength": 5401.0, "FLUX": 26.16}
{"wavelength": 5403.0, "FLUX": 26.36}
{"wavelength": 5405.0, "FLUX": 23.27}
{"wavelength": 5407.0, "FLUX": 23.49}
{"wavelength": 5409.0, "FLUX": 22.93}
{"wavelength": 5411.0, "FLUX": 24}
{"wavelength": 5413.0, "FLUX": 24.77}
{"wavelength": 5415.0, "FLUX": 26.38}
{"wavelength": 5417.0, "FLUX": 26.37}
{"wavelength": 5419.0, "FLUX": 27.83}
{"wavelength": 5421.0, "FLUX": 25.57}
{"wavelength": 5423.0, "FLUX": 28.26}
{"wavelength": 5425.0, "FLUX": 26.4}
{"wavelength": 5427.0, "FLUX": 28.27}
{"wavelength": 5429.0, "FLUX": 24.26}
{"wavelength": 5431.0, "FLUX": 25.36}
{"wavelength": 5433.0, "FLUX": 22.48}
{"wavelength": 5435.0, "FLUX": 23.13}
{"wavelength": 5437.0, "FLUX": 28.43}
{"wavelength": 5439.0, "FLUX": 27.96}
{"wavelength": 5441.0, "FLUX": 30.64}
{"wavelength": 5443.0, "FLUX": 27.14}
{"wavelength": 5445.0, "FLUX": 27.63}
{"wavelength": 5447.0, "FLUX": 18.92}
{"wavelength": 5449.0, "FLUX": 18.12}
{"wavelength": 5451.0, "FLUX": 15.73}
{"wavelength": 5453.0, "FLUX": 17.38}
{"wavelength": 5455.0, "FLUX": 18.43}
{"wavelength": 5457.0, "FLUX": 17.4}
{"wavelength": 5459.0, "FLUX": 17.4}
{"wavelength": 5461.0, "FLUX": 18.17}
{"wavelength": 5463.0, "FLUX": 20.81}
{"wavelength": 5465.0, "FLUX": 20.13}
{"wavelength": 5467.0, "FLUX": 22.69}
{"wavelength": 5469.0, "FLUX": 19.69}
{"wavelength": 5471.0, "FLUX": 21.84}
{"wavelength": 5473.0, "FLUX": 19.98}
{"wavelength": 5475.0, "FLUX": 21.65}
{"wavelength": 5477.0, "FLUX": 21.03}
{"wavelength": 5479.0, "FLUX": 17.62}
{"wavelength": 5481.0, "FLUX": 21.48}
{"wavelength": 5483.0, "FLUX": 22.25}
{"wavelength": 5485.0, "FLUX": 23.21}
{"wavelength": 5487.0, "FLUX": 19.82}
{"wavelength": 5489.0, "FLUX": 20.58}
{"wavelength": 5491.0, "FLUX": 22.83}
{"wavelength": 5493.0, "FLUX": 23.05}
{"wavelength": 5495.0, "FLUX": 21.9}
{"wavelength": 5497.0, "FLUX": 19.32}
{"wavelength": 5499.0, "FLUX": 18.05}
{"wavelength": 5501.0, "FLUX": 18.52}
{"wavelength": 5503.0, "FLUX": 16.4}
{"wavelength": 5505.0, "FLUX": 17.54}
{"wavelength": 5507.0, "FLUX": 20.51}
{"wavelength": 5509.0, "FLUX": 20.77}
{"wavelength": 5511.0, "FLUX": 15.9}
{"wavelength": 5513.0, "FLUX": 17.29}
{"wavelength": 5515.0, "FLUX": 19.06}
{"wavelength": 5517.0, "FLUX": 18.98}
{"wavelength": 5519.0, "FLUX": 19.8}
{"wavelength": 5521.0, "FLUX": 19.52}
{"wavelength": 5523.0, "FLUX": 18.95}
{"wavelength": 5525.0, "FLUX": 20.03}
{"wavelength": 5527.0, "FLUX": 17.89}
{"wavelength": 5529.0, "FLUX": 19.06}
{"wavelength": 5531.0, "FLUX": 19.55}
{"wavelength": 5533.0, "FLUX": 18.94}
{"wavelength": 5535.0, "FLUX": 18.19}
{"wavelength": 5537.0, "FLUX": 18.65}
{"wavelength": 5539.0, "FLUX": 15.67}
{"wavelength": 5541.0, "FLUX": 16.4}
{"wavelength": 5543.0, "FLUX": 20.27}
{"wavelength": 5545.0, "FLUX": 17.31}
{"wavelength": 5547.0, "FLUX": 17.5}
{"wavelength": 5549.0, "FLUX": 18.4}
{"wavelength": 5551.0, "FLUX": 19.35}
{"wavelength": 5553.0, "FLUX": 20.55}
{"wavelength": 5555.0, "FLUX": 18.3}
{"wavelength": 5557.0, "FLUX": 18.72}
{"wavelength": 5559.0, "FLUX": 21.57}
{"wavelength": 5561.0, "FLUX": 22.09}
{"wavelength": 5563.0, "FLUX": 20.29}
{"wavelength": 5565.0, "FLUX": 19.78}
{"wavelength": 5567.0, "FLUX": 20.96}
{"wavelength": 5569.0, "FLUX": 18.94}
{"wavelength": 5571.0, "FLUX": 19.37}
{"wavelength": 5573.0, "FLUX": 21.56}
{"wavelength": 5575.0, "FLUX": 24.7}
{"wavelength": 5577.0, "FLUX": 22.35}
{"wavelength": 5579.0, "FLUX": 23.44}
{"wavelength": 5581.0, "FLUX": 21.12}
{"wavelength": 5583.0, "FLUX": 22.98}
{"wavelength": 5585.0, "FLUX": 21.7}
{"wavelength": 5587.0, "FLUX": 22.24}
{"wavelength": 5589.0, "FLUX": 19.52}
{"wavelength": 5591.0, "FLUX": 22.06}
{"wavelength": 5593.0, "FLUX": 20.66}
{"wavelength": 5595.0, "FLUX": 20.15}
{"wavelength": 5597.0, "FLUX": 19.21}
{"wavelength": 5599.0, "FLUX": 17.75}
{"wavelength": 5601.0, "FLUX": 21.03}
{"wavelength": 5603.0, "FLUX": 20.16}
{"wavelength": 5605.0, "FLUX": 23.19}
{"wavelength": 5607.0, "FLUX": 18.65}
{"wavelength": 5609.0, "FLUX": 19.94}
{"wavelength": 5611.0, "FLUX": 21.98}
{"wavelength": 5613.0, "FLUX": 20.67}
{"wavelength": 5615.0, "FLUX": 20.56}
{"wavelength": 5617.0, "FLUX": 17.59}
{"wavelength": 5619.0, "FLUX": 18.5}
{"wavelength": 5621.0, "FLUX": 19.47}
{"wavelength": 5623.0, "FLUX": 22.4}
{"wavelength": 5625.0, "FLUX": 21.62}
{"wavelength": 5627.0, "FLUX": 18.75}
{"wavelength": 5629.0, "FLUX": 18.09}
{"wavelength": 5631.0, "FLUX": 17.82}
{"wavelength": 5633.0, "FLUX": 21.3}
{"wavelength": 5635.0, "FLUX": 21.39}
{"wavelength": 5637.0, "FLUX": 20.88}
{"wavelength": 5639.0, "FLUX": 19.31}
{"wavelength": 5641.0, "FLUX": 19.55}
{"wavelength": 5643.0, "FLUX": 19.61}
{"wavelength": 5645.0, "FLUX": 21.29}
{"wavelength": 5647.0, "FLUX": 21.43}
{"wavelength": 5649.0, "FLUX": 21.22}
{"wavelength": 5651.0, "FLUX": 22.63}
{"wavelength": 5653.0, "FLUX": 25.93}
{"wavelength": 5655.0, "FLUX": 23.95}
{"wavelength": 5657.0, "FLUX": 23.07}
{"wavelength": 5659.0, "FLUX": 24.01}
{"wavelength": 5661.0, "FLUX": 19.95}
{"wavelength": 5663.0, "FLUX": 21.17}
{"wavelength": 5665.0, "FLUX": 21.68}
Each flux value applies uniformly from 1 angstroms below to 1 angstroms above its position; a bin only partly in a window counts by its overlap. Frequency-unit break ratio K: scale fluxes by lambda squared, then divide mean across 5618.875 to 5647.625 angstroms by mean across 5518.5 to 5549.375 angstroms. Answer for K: 1.13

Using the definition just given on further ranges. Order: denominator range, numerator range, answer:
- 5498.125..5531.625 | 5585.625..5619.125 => 1.12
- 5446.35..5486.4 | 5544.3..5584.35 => 1.08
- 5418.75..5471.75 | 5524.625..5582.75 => 0.90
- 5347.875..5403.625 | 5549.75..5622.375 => 0.92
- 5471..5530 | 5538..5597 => 1.05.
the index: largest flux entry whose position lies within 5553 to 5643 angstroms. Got 24.7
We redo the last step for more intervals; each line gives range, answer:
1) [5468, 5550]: 23.21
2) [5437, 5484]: 30.64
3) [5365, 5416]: 27.15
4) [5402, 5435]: 28.27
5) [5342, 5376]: 25.62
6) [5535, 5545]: 20.27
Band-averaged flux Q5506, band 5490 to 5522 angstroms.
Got 19.3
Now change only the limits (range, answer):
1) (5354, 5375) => 23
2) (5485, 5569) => 19.3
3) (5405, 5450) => 25.3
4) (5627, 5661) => 21.2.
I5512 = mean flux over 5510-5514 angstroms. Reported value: 16.6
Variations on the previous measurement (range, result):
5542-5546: 18.8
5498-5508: 18.2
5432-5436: 22.8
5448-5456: 17.4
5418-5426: 27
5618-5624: 20.1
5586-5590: 20.9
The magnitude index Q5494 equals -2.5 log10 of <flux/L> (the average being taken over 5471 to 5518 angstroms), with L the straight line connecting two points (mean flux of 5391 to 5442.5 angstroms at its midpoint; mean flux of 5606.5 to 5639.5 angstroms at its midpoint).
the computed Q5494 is 0.18 mag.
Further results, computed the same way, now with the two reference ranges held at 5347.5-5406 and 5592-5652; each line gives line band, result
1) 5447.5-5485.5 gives 0.16 mag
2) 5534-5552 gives 0.19 mag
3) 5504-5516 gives 0.19 mag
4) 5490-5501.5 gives 0.08 mag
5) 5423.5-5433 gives -0.11 mag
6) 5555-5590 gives -0.01 mag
